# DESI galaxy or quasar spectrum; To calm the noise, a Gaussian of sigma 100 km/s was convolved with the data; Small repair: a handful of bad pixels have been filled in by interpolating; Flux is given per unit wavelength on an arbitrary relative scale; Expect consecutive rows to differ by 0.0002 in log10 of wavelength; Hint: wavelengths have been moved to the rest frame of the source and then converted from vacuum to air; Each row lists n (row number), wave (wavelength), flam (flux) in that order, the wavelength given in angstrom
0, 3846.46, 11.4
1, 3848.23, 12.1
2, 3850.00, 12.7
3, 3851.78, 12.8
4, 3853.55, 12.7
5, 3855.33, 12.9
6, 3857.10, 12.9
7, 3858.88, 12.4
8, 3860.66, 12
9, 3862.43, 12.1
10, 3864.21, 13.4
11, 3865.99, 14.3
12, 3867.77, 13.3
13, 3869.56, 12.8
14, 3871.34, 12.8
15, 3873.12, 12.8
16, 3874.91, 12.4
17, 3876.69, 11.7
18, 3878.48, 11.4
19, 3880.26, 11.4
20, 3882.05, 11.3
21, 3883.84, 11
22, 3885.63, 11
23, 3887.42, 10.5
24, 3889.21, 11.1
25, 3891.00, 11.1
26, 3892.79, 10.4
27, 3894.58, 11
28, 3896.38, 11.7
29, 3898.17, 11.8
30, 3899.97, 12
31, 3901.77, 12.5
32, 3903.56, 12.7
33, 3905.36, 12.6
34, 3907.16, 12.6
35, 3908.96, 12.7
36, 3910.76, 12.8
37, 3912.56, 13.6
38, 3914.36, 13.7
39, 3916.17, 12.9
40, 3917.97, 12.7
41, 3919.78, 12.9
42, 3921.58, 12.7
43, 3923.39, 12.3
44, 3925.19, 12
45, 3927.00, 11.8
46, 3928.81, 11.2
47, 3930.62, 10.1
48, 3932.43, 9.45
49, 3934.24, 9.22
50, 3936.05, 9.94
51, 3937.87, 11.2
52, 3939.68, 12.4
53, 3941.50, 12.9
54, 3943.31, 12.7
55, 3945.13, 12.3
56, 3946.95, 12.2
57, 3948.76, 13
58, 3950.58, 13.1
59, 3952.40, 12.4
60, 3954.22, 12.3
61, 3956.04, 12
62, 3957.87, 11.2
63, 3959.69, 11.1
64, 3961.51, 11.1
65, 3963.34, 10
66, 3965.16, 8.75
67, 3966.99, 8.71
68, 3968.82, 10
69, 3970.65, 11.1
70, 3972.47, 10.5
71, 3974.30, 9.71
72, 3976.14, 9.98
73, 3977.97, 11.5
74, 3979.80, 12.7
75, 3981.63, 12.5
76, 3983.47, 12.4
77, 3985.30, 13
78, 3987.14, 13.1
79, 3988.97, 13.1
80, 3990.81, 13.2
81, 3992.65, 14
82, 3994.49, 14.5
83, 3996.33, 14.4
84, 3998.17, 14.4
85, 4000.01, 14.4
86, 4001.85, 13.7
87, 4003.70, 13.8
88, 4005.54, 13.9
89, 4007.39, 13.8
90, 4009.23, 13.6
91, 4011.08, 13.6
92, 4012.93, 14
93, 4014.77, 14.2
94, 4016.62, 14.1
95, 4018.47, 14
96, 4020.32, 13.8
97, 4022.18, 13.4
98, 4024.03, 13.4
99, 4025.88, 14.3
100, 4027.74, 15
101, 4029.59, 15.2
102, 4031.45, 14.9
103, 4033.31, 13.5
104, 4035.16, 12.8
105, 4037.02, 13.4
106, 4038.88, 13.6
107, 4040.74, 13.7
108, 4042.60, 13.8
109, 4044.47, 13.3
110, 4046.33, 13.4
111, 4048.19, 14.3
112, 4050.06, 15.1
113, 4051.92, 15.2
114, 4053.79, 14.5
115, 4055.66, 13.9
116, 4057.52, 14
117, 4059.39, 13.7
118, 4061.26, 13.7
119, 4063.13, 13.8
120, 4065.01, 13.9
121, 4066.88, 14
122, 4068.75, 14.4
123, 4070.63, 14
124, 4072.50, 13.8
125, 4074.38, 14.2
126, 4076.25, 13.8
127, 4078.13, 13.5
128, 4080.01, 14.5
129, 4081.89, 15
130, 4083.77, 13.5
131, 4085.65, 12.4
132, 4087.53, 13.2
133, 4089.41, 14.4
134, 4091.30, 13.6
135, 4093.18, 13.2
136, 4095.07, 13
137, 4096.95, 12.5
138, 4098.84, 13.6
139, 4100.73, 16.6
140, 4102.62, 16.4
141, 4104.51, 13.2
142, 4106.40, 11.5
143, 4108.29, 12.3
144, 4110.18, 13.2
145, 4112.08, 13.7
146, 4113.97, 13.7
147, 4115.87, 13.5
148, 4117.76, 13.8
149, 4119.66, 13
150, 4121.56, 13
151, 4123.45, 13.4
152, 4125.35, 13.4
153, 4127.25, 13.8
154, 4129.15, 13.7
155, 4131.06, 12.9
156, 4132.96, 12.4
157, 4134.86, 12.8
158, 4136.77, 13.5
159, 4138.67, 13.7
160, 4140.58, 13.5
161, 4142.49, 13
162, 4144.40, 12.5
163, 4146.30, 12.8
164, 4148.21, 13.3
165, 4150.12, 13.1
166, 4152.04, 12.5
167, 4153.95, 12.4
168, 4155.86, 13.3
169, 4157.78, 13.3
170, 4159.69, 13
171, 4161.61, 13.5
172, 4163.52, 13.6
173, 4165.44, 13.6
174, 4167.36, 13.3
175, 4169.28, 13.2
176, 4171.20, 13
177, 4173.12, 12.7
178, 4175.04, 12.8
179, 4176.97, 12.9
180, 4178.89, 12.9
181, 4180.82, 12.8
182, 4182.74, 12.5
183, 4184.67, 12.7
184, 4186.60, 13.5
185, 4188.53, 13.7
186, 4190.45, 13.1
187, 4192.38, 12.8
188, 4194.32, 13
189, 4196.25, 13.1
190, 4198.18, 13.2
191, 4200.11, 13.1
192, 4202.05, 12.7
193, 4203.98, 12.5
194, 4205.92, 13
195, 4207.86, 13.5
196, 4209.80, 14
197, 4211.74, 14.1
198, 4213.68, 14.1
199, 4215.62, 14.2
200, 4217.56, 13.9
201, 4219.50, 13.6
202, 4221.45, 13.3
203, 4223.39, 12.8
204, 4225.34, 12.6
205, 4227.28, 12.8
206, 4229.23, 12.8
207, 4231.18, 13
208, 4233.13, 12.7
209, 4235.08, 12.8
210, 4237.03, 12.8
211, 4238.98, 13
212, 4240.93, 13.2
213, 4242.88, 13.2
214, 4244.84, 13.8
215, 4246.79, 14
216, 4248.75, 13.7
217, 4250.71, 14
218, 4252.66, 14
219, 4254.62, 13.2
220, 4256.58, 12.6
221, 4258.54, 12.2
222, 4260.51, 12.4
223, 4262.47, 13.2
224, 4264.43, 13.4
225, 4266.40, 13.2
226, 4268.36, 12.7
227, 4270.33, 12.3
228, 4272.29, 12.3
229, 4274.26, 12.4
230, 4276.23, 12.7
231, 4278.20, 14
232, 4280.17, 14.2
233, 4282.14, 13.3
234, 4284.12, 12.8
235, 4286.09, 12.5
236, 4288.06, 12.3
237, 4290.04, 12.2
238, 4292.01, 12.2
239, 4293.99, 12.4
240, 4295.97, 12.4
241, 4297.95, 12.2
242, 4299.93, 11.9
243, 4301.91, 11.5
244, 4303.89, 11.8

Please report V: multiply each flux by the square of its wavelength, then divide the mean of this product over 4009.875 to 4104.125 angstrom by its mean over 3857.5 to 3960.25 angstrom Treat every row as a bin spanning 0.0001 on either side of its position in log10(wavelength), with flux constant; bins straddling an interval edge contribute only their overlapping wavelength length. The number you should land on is 1.25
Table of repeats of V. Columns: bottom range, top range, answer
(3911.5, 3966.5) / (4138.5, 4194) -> 1.24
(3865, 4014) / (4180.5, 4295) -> 1.25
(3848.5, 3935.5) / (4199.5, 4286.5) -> 1.30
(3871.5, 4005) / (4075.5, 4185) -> 1.22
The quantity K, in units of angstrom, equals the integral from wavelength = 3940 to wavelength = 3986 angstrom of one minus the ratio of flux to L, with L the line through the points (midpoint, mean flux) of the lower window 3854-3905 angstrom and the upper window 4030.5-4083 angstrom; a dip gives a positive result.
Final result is 5.18 angstrom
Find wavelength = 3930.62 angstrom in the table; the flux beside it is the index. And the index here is 10.1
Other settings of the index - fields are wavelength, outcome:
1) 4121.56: 13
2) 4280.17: 14.2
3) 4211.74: 14.1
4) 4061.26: 13.7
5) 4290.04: 12.2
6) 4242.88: 13.2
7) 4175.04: 12.8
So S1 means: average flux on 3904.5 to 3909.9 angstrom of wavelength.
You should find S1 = 12.6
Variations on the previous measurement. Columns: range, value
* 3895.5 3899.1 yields 11.8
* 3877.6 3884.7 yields 11.3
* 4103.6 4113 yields 12.8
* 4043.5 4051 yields 14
